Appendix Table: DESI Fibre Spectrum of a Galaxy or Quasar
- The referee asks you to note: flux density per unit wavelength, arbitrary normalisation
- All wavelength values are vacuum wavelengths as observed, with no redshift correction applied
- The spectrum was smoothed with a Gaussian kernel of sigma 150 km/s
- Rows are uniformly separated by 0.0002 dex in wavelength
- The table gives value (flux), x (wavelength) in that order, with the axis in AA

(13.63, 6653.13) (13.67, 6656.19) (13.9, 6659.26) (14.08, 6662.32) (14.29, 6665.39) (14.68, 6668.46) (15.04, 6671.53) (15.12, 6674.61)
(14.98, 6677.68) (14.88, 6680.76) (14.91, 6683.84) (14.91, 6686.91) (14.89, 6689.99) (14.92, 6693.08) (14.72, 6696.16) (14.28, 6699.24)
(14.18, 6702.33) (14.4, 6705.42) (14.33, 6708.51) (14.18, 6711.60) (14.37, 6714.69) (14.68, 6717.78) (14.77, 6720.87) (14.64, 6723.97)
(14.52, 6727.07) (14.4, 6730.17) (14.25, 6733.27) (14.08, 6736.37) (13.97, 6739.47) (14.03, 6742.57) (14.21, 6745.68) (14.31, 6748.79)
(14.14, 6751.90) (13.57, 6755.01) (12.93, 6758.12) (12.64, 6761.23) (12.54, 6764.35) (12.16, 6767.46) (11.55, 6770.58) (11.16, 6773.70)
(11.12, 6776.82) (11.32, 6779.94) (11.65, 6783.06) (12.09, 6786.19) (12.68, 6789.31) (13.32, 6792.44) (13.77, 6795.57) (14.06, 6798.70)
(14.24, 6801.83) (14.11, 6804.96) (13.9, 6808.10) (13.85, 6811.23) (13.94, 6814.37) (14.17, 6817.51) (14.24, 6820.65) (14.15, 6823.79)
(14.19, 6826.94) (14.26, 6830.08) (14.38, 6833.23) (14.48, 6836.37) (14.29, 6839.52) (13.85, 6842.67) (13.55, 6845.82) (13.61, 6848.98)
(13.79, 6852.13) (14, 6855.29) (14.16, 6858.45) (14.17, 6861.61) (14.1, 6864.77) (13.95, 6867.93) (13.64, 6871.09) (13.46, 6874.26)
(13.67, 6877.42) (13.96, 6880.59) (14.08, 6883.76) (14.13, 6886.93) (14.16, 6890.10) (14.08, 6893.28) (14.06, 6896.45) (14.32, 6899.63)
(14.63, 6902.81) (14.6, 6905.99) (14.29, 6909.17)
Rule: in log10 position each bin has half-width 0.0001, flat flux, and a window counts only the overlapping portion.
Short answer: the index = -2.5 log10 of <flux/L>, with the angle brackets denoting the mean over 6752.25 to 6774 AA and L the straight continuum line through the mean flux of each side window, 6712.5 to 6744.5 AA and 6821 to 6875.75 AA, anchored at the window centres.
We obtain 0.14 mag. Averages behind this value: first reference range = 14.4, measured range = 12.5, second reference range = 14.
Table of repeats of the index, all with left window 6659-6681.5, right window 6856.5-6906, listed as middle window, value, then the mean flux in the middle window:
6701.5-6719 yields 0.01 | 14.4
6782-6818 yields 0.06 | 13.5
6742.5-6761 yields 0.05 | 13.8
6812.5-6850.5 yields 0.01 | 14.1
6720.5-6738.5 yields 0.01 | 14.4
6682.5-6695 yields -0.02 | 14.9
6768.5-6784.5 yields 0.25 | 11.4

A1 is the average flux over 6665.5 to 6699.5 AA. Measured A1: 14.8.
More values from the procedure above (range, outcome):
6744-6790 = 12.5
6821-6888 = 14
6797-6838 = 14.2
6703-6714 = 14.3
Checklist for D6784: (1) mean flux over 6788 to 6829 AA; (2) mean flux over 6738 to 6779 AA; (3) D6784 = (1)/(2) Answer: 1.08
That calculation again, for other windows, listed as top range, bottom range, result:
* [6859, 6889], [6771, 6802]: 1.12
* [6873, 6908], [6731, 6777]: 1.07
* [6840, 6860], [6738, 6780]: 1.08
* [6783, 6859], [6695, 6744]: 0.96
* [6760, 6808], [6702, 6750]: 0.88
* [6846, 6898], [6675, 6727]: 0.95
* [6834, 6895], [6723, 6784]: 1.06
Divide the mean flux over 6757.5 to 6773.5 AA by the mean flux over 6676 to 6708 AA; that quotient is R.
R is 0.8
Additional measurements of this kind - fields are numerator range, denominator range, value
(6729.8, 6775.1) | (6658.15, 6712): 0.91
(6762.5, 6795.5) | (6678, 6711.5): 0.82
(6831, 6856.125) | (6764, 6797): 1.16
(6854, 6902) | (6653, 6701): 0.96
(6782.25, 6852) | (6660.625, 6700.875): 0.94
